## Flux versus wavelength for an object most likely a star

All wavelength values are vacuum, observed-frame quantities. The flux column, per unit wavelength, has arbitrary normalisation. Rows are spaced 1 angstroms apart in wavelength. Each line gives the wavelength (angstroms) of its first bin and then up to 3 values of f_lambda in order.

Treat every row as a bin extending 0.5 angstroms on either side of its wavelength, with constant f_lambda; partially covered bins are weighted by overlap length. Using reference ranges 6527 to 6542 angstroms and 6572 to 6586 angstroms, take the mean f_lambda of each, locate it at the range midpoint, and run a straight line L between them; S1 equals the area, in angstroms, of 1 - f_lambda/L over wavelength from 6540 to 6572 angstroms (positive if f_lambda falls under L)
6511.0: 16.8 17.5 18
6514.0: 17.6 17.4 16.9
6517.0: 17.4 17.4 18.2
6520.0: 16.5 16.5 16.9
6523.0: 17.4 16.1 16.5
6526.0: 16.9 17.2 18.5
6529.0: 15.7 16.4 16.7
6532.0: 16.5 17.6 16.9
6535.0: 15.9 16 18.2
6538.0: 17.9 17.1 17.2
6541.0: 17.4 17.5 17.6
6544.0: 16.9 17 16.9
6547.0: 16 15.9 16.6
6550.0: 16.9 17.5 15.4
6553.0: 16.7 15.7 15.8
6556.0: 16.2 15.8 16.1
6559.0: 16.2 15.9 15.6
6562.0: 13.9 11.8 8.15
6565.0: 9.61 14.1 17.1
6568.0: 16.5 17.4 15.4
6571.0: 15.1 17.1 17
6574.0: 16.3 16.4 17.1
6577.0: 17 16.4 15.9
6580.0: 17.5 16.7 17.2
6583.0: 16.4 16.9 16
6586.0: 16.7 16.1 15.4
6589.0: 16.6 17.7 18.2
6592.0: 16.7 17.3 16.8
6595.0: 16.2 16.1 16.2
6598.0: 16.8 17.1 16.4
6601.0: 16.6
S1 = 2.25 angstroms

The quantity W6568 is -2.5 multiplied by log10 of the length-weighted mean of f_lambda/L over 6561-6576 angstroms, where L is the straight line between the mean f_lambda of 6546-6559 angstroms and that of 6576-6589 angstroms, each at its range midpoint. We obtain 0.111 mag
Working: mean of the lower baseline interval 16.2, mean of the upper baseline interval 16.5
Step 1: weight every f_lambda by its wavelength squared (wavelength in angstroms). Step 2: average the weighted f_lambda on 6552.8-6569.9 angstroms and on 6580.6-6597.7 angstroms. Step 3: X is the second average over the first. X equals 1.13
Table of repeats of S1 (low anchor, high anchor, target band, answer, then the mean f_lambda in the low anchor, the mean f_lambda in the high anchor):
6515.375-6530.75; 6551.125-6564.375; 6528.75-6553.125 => -1.4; 17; 15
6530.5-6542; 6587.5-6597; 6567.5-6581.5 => 0.2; 17.1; 16.7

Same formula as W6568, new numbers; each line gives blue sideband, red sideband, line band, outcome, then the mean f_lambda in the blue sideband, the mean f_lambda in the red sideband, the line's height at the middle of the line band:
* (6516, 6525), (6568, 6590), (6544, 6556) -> 0.02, 17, 16.5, 16.8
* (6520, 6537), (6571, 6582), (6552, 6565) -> 0.14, 16.8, 16.7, 16.7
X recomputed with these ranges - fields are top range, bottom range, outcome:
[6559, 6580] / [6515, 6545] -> 0.91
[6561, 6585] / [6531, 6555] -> 0.93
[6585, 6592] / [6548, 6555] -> 1.03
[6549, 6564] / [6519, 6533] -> 0.93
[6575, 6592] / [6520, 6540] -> 1.01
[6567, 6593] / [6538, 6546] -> 0.98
